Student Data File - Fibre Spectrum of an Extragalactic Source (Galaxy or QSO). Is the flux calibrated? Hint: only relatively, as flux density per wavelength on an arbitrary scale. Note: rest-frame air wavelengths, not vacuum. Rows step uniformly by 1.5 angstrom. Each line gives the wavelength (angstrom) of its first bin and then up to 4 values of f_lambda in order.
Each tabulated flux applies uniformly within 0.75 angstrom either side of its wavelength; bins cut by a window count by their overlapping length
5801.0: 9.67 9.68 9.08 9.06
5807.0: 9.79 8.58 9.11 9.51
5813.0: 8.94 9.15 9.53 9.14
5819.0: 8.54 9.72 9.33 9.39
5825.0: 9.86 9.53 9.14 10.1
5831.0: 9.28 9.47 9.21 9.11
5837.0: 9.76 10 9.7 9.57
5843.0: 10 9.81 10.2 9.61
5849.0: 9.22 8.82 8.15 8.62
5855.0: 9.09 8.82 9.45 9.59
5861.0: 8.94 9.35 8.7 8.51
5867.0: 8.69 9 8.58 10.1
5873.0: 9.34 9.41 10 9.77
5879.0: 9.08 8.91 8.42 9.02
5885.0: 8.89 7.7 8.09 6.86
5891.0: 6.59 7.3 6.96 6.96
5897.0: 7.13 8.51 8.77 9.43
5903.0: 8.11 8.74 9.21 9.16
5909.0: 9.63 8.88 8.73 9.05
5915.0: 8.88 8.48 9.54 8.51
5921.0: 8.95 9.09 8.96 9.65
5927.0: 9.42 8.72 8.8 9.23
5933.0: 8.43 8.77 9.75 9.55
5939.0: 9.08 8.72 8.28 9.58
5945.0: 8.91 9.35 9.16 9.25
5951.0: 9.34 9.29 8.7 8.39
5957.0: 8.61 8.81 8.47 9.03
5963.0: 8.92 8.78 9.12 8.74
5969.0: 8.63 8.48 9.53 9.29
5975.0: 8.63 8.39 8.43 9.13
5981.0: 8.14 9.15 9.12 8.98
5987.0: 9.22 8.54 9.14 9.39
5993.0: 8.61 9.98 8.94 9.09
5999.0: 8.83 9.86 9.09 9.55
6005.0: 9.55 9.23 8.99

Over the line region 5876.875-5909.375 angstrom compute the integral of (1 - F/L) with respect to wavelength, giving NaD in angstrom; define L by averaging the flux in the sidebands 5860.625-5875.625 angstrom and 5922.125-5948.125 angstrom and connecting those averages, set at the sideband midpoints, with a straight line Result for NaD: 2.8 angstrom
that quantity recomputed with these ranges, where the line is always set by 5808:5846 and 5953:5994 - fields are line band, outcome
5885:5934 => 3.1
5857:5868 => 0.3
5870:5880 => -0.3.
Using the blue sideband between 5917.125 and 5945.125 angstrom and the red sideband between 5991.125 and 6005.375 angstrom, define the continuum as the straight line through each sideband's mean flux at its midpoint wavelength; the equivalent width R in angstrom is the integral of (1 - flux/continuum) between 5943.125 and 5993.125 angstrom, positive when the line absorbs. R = 1.4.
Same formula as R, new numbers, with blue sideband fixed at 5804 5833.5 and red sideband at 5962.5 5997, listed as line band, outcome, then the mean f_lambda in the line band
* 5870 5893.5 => 1.4 angstrom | 8.61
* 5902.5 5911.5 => 0.1 angstrom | 8.97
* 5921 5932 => -0.1 angstrom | 9.11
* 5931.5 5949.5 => -0.1 angstrom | 9.07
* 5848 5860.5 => 0.3 angstrom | 8.98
